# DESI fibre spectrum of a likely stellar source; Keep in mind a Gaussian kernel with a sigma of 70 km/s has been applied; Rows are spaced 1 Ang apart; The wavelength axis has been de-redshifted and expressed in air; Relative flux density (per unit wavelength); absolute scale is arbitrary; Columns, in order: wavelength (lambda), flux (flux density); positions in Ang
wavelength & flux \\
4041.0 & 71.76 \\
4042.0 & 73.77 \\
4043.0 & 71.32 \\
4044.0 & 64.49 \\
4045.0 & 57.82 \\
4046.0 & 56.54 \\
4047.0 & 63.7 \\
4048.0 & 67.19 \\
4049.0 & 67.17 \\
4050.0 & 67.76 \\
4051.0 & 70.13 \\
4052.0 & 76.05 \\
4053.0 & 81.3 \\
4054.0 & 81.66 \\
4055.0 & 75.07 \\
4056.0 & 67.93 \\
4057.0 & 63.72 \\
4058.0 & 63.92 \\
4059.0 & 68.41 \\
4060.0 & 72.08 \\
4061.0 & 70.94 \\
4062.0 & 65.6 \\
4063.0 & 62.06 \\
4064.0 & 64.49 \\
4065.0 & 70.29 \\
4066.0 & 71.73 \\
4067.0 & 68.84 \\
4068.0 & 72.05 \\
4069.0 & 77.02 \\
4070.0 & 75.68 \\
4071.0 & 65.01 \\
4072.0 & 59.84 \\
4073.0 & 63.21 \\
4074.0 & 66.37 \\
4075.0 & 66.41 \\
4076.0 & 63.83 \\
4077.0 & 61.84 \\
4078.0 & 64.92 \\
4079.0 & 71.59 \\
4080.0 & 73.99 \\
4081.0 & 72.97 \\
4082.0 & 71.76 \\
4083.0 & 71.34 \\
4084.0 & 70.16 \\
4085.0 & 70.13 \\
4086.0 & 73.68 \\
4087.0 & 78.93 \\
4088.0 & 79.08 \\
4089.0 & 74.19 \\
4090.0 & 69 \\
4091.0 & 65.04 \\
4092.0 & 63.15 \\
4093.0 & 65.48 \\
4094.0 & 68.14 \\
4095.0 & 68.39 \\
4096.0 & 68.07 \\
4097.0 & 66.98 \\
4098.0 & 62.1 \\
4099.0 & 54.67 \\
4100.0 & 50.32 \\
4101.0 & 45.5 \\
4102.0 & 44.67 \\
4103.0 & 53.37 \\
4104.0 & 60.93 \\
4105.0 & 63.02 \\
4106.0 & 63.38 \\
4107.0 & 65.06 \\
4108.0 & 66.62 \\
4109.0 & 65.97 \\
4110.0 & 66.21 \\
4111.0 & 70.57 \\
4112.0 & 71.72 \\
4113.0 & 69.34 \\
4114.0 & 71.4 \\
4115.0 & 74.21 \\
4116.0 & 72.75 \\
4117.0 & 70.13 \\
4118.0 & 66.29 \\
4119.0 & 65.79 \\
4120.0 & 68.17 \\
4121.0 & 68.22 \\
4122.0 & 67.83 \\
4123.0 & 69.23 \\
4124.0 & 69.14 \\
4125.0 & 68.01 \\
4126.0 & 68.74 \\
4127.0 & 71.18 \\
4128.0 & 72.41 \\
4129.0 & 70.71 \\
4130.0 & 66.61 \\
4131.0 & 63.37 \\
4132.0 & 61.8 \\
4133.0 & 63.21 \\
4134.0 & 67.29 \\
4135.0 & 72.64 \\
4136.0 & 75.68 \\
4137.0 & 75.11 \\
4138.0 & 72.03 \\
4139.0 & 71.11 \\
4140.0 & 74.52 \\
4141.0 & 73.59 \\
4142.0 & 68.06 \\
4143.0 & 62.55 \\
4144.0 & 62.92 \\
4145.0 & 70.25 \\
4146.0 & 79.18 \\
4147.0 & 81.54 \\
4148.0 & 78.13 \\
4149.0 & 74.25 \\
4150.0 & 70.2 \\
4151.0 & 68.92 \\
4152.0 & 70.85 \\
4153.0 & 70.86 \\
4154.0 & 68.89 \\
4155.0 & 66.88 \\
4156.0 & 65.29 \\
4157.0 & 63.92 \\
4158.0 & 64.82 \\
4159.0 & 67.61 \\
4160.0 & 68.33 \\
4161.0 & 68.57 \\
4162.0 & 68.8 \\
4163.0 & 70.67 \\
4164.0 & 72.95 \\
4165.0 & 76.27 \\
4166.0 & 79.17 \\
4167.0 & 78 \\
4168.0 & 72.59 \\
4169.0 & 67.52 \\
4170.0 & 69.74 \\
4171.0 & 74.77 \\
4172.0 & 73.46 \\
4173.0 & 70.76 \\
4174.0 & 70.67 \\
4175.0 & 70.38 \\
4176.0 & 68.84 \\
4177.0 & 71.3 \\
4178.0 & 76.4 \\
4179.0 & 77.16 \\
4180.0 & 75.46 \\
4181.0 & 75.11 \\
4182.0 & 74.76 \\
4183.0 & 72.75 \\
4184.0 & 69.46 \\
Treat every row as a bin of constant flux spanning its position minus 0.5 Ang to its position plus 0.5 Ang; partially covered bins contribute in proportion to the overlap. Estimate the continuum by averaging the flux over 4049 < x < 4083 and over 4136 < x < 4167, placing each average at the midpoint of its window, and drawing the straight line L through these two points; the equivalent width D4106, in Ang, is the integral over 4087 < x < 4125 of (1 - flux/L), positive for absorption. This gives 2.4 Ang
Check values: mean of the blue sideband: 69.3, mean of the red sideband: 71.1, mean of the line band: 65.7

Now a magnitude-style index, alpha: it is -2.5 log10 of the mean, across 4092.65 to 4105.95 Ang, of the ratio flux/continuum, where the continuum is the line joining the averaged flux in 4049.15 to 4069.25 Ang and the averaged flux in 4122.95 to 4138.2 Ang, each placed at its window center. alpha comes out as 0.173 mag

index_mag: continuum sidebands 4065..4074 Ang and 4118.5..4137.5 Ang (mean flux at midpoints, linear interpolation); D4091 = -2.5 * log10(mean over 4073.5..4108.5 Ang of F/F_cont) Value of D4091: 0.05 mag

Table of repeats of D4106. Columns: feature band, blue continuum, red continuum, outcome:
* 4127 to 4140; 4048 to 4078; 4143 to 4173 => 0.2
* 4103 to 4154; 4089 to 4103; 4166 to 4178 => -2.7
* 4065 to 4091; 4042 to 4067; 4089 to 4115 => -1.6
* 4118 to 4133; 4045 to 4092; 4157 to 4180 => 0.6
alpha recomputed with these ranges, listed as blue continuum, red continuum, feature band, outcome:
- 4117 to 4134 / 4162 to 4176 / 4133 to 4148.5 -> -0.041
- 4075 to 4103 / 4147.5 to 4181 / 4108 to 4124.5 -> -0.018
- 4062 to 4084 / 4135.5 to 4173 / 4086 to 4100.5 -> 0.034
